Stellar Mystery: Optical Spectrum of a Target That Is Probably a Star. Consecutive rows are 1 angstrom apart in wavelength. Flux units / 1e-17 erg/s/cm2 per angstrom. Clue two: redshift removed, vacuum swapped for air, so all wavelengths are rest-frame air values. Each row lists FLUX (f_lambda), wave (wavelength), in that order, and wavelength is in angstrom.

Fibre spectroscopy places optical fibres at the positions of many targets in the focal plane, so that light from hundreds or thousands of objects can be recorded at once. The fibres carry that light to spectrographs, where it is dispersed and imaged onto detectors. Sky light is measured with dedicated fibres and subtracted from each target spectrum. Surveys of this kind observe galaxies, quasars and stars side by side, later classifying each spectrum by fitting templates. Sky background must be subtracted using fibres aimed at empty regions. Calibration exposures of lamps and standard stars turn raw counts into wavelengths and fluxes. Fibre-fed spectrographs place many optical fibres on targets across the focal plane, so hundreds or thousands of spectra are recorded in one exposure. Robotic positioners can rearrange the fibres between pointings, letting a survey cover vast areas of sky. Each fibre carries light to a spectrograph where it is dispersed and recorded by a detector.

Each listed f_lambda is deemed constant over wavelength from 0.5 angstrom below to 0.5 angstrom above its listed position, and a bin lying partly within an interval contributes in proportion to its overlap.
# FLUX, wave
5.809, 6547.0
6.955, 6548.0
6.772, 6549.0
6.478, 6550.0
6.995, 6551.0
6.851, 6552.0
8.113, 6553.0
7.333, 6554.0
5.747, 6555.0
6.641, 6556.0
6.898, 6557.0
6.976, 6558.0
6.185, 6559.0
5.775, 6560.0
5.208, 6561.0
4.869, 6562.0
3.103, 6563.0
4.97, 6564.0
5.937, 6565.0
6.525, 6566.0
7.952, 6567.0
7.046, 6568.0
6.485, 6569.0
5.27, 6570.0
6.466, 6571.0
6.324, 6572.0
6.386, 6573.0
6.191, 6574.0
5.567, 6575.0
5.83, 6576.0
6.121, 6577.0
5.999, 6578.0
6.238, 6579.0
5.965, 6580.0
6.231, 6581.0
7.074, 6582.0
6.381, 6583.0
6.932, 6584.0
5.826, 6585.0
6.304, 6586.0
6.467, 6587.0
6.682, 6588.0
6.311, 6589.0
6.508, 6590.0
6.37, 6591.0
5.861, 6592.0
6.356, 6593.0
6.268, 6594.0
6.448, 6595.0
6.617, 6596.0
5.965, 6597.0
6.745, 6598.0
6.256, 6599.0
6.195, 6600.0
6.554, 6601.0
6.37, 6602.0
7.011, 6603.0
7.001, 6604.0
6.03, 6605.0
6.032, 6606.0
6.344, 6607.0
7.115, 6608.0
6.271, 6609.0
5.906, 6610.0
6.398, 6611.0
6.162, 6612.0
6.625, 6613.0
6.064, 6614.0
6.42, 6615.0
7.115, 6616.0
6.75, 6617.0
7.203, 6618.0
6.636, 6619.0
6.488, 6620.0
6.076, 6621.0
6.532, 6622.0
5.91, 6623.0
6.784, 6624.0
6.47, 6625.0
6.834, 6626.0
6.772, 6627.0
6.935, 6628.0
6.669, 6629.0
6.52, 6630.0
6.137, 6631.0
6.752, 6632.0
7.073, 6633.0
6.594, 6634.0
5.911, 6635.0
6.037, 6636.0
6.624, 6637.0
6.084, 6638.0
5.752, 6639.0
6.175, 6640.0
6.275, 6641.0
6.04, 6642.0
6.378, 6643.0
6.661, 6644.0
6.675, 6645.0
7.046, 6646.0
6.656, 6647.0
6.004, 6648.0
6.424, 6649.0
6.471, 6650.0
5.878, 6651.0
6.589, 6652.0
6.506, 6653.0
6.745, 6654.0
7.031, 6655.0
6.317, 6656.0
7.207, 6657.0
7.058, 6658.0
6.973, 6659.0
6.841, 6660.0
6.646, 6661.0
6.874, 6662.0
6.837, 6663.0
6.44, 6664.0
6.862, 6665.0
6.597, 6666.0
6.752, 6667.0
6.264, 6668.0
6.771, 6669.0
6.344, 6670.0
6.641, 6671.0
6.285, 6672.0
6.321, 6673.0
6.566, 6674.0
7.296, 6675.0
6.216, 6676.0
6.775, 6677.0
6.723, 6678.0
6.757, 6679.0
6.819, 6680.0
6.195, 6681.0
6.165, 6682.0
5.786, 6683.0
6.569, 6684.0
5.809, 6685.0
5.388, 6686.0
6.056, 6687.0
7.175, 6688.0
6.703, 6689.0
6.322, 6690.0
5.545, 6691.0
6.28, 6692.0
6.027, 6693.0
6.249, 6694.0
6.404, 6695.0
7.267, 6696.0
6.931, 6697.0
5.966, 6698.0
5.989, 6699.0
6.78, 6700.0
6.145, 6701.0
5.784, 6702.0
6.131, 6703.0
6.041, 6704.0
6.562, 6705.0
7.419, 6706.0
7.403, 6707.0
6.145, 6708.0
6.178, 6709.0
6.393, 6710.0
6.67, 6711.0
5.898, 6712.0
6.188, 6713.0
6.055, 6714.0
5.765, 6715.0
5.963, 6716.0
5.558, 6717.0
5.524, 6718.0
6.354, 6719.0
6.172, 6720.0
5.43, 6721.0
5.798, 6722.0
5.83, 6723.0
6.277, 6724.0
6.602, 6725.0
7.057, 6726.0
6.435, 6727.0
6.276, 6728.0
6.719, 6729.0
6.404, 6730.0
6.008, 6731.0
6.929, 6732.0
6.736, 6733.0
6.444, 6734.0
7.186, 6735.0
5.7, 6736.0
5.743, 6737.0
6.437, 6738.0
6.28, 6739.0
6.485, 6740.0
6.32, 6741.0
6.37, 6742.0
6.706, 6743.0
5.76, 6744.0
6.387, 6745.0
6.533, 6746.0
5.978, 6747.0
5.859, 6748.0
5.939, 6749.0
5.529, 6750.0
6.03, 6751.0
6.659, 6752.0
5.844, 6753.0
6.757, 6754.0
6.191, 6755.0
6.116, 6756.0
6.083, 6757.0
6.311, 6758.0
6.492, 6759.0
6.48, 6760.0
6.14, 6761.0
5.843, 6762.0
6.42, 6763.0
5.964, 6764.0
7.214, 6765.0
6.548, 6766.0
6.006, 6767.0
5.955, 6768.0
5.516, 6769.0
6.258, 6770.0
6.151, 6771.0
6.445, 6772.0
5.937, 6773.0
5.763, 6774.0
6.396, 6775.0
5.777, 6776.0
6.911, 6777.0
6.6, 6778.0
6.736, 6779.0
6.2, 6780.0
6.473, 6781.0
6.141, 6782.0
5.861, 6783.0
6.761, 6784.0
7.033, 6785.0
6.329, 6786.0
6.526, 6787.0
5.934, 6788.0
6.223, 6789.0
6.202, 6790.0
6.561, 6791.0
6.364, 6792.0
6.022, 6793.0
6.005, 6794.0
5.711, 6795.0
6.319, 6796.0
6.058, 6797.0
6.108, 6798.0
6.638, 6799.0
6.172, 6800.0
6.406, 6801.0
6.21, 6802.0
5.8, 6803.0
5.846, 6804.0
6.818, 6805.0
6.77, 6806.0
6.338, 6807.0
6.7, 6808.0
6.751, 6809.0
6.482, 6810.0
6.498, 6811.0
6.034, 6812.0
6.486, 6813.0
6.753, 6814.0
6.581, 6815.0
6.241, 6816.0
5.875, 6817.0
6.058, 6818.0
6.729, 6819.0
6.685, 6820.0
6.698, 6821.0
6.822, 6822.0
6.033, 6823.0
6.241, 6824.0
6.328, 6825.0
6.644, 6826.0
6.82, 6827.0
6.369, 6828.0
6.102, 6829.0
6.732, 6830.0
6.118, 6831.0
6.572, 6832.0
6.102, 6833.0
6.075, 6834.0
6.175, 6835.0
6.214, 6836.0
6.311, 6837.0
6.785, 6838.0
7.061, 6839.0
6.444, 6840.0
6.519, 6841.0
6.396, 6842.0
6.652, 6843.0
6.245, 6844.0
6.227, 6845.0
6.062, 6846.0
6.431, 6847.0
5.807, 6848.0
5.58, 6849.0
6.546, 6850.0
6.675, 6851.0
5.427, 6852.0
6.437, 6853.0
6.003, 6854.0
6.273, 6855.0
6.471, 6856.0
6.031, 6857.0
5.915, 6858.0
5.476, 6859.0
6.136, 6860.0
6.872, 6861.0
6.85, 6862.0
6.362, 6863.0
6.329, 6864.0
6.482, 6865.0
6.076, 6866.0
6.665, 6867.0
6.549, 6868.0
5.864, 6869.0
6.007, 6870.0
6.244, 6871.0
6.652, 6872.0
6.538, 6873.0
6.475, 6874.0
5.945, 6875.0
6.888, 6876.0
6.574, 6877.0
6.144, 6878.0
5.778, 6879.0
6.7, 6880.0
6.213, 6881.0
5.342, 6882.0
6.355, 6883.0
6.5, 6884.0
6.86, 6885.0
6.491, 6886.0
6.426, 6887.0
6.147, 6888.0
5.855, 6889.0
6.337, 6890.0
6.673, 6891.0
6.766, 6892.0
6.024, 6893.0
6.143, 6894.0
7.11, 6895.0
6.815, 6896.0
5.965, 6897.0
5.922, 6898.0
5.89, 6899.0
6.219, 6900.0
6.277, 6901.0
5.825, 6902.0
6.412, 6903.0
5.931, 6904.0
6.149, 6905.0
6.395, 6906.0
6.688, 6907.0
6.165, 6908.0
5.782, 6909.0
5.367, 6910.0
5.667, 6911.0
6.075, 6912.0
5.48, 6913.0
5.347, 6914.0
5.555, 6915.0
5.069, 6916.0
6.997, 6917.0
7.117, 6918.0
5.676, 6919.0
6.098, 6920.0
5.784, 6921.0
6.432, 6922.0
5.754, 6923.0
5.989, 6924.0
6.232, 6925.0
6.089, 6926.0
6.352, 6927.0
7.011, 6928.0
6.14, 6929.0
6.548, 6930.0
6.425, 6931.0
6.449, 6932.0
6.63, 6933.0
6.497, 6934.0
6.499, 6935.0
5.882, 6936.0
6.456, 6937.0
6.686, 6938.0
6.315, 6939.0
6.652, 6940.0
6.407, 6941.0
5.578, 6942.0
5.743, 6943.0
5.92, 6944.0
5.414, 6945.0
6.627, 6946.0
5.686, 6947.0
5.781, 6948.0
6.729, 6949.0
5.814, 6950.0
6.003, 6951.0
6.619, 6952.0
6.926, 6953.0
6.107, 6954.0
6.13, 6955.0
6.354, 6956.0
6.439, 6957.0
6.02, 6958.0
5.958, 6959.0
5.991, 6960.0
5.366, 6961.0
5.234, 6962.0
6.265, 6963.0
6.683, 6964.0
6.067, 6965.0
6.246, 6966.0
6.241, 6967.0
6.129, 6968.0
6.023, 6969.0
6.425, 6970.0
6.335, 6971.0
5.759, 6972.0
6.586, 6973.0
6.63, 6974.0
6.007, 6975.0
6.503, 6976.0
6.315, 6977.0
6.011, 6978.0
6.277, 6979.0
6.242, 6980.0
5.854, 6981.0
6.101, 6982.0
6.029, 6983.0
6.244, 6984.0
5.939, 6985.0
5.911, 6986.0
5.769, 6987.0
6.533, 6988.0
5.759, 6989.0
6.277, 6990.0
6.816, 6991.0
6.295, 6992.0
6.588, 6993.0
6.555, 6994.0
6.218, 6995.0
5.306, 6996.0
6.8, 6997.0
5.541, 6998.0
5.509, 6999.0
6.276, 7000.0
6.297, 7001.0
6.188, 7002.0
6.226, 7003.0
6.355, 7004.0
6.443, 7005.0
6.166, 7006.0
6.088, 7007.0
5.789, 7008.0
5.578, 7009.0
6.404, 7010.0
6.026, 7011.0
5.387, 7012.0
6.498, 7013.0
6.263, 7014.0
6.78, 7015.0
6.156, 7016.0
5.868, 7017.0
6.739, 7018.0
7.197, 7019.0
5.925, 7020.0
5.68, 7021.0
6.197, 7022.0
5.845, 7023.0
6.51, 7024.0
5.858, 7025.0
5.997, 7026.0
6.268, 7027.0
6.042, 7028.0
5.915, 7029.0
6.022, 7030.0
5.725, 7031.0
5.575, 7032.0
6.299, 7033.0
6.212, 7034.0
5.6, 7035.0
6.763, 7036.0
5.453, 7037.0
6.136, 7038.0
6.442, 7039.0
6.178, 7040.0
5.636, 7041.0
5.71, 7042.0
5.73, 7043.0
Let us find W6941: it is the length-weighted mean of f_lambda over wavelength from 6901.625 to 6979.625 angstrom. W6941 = 6.15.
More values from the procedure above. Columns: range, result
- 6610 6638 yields 6.52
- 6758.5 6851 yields 6.33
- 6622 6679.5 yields 6.56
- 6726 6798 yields 6.28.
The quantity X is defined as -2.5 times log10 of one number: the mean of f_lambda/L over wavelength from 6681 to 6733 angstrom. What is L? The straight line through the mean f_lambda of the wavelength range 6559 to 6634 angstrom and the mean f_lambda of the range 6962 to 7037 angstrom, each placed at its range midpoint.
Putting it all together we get 0.00 mag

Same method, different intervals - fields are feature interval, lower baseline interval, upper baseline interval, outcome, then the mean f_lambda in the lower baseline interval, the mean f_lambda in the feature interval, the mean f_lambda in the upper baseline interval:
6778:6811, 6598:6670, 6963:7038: 0.00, 6.53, 6.33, 6.15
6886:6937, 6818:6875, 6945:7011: 0.01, 6.34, 6.19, 6.15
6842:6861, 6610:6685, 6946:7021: 0.03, 6.53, 6.16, 6.17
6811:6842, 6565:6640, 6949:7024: -0.03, 6.42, 6.42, 6.17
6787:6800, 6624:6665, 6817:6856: 0.03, 6.55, 6.19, 6.35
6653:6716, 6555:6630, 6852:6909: -0.03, 6.32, 6.47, 6.28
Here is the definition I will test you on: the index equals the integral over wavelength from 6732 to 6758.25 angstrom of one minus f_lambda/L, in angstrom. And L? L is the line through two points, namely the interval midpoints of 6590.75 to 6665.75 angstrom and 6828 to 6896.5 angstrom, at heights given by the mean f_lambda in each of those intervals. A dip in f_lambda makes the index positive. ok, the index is 0.6 angstrom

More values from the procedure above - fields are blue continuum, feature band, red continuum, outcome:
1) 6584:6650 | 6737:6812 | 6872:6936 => 0.6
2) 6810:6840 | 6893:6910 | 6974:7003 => 0.3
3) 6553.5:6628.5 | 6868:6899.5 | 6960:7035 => -0.6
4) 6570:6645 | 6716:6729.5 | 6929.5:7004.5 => 0.4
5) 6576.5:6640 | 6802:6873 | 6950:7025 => -0.9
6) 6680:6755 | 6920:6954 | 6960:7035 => -0.4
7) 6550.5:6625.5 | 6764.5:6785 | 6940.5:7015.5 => -0.2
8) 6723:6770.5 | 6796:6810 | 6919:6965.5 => -0.2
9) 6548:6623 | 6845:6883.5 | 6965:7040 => -0.2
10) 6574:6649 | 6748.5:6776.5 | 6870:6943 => 0.7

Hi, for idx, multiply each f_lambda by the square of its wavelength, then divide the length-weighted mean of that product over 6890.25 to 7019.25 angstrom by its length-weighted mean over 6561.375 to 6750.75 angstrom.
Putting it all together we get 1.06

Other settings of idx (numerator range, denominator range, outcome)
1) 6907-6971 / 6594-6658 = 1.04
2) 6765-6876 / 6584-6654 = 1.04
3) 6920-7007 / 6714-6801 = 1.05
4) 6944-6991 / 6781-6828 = 1.01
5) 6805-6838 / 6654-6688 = 1.02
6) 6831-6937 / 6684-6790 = 1.04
